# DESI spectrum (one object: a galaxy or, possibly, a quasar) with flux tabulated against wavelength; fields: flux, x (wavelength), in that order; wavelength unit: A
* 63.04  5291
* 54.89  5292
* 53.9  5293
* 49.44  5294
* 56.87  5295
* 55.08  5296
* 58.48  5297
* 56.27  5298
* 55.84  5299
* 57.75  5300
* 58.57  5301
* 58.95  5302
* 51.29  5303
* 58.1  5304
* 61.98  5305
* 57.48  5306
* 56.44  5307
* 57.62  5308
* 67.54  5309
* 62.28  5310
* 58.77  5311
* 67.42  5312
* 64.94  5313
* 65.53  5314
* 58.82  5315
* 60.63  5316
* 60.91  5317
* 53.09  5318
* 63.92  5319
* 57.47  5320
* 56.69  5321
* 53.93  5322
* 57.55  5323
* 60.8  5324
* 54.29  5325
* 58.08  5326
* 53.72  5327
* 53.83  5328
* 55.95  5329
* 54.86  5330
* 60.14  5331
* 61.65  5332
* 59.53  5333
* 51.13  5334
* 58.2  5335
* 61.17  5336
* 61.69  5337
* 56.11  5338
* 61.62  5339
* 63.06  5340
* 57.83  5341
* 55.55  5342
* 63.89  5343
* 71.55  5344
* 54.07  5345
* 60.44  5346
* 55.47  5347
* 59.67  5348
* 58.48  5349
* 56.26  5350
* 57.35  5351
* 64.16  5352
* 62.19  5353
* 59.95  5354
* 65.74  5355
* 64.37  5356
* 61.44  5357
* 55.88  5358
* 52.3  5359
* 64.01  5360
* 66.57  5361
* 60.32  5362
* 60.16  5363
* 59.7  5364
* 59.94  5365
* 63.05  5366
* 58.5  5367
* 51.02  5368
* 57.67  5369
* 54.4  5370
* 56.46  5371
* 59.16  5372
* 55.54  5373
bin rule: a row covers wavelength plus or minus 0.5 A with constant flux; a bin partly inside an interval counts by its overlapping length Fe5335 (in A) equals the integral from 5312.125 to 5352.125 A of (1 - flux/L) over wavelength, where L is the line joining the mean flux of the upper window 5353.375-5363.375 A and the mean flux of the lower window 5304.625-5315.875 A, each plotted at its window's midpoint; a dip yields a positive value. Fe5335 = 1.65 A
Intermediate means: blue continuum 61.7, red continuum 61.1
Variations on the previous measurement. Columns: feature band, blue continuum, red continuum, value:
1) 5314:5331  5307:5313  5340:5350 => 1.1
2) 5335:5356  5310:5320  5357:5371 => -0.2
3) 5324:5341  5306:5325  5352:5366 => 0.7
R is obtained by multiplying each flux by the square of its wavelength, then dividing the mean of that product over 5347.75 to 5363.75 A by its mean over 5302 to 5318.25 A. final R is 1.02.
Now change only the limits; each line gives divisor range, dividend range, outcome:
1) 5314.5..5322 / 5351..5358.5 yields 1.07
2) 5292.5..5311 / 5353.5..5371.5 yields 1.06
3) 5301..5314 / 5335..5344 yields 1.02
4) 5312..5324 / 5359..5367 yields 1.04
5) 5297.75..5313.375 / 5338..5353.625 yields 1.02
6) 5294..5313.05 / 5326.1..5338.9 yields 0.99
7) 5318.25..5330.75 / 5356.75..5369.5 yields 1.06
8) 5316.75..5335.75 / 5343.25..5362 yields 1.07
